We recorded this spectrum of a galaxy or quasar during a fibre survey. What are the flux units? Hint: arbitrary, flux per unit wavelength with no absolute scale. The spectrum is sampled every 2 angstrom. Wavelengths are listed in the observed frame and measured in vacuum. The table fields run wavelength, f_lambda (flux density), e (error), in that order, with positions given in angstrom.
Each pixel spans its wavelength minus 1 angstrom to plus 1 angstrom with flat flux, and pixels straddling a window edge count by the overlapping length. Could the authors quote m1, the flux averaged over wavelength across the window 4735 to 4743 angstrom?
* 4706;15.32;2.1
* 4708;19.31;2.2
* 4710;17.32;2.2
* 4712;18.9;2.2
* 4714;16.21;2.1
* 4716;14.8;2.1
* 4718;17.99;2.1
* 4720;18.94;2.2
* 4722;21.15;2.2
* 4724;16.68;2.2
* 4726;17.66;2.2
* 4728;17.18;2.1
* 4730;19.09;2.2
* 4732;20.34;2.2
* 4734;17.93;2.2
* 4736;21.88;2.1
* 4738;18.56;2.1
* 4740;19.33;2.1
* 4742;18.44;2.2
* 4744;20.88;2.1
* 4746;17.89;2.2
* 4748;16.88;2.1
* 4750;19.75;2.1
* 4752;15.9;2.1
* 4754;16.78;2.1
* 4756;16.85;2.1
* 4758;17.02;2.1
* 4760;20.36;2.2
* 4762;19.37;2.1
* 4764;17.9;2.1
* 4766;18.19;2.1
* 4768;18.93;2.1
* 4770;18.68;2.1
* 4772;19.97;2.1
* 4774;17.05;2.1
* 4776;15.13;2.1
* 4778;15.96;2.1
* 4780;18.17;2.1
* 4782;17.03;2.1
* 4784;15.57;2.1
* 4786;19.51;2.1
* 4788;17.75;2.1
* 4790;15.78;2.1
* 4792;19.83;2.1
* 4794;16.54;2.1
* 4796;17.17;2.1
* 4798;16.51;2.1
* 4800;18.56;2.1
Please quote 19.6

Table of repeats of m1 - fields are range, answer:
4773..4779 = 16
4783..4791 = 17.2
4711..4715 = 17.6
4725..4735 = 18.4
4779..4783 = 17.6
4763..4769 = 18.3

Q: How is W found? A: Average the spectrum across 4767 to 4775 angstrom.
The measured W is 18.7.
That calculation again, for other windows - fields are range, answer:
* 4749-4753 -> 17.8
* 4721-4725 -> 18.9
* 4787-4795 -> 17.5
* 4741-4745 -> 19.7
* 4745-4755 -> 17.4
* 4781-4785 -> 16.3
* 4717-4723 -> 19.4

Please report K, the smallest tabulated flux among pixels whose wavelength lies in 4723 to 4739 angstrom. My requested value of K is 16.68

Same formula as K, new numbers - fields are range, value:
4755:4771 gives 16.85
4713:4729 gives 14.8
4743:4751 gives 16.88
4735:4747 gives 17.89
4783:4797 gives 15.57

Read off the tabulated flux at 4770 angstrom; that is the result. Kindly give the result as 18.68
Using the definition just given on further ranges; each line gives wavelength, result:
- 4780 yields 18.17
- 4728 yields 17.18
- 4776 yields 15.13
